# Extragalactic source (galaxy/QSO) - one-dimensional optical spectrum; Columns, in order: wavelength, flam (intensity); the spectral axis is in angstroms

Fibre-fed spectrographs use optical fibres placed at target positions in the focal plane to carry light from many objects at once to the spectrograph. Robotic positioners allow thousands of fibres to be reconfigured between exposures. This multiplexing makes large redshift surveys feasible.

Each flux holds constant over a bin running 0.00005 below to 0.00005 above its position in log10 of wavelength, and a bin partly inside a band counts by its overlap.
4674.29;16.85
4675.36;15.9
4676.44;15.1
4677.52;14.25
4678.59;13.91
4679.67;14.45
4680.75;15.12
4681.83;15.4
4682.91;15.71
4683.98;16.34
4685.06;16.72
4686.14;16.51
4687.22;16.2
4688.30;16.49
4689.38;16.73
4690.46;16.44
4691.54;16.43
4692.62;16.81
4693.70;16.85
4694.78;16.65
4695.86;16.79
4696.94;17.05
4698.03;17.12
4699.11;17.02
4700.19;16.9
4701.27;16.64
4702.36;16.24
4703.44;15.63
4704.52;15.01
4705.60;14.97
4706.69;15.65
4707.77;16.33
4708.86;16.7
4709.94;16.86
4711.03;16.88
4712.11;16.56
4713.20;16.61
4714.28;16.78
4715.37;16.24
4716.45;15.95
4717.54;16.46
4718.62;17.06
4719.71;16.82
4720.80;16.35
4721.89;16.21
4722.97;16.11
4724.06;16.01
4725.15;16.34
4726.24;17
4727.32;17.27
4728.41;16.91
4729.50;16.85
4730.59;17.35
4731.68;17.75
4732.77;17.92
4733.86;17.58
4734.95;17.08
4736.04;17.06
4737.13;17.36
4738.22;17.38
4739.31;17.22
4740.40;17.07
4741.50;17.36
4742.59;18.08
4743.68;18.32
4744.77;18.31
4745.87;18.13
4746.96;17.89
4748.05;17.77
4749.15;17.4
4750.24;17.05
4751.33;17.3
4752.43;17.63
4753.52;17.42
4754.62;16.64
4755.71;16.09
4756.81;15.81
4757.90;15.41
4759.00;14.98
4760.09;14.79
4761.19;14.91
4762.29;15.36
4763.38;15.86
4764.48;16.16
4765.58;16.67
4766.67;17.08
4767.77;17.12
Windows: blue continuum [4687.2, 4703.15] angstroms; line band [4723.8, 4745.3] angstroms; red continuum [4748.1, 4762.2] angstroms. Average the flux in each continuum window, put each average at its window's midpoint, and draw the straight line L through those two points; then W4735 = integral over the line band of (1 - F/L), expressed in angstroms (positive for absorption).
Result -1.2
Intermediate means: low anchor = 16.7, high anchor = 16.3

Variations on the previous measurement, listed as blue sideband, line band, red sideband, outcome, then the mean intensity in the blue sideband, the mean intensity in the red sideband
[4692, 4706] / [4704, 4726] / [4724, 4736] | 0.66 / 16.5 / 17.1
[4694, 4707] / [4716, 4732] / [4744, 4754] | 0.28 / 16.3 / 17.7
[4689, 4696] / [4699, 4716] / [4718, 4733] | 0.46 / 16.7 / 16.8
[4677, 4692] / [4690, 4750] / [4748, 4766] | -3.21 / 15.8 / 16.3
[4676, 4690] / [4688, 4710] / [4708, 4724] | -0.52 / 15.6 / 16.5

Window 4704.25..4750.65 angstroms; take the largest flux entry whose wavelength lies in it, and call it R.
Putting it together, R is 18.32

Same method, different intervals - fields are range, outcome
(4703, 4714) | 16.88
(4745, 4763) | 18.13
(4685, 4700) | 17.12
